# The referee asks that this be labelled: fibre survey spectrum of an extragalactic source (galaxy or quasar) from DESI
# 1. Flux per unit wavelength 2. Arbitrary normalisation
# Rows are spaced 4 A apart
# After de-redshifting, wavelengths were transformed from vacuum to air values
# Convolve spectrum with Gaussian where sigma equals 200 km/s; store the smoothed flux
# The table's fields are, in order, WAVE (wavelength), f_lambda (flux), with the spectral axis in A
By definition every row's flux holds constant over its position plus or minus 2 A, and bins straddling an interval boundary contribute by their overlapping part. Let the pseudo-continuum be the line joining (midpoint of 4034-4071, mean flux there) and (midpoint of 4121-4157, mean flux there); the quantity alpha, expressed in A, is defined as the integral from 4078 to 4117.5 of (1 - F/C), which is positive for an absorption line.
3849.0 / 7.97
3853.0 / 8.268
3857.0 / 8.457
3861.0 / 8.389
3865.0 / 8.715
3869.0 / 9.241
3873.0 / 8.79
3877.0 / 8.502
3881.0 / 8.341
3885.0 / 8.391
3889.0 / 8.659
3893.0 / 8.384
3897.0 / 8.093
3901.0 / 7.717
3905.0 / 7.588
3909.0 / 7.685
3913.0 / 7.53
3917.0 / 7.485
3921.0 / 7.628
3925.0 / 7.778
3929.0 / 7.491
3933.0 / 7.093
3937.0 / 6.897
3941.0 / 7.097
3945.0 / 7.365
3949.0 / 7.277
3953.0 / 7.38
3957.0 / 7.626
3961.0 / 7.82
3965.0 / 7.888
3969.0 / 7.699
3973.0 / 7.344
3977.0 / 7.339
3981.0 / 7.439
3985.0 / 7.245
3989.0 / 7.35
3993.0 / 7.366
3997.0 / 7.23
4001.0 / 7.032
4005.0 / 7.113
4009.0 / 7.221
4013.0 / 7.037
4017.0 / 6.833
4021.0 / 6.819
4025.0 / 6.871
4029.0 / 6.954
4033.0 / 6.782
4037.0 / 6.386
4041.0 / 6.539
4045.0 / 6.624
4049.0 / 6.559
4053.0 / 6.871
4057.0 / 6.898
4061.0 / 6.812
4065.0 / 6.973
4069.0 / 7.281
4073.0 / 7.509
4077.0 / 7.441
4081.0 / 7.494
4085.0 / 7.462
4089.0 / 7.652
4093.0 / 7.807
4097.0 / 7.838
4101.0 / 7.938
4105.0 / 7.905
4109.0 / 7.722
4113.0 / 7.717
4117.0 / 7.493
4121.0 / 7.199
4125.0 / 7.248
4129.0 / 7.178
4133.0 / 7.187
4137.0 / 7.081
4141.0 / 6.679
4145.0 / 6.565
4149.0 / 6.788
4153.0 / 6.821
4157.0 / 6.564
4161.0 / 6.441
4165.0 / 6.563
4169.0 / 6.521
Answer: -4.9 A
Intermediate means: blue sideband 6.77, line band 7.7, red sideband 6.94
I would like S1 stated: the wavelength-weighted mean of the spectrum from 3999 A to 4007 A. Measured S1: 7.07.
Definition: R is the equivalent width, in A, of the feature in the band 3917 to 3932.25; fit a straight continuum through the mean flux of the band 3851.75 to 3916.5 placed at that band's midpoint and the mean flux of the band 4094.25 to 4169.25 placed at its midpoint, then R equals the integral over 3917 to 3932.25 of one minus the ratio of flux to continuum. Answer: 1.0 A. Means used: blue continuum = 8.28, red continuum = 7.15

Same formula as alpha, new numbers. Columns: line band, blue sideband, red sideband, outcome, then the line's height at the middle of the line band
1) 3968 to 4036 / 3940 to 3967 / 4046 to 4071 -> 0.8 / 7.22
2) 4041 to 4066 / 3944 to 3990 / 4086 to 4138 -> 2.5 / 7.52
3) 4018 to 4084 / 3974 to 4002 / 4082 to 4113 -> 5.5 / 7.56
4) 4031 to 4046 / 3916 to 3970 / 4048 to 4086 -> 1.3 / 7.21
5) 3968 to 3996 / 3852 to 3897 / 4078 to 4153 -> 2.2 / 8.02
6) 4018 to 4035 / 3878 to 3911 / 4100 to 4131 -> 2.0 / 7.77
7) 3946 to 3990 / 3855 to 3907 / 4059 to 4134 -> 2.9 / 8.03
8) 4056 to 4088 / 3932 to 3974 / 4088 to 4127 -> 1.4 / 7.6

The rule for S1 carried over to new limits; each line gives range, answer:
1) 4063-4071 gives 7.13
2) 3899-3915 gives 7.63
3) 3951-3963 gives 7.61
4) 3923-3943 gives 7.27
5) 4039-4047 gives 6.58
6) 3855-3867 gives 8.52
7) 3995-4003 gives 7.13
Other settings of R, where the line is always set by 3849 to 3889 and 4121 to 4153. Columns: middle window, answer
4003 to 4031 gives 2.5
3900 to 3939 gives 3.6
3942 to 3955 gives 1.2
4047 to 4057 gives 1.0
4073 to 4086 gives -0.3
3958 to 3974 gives 0.5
